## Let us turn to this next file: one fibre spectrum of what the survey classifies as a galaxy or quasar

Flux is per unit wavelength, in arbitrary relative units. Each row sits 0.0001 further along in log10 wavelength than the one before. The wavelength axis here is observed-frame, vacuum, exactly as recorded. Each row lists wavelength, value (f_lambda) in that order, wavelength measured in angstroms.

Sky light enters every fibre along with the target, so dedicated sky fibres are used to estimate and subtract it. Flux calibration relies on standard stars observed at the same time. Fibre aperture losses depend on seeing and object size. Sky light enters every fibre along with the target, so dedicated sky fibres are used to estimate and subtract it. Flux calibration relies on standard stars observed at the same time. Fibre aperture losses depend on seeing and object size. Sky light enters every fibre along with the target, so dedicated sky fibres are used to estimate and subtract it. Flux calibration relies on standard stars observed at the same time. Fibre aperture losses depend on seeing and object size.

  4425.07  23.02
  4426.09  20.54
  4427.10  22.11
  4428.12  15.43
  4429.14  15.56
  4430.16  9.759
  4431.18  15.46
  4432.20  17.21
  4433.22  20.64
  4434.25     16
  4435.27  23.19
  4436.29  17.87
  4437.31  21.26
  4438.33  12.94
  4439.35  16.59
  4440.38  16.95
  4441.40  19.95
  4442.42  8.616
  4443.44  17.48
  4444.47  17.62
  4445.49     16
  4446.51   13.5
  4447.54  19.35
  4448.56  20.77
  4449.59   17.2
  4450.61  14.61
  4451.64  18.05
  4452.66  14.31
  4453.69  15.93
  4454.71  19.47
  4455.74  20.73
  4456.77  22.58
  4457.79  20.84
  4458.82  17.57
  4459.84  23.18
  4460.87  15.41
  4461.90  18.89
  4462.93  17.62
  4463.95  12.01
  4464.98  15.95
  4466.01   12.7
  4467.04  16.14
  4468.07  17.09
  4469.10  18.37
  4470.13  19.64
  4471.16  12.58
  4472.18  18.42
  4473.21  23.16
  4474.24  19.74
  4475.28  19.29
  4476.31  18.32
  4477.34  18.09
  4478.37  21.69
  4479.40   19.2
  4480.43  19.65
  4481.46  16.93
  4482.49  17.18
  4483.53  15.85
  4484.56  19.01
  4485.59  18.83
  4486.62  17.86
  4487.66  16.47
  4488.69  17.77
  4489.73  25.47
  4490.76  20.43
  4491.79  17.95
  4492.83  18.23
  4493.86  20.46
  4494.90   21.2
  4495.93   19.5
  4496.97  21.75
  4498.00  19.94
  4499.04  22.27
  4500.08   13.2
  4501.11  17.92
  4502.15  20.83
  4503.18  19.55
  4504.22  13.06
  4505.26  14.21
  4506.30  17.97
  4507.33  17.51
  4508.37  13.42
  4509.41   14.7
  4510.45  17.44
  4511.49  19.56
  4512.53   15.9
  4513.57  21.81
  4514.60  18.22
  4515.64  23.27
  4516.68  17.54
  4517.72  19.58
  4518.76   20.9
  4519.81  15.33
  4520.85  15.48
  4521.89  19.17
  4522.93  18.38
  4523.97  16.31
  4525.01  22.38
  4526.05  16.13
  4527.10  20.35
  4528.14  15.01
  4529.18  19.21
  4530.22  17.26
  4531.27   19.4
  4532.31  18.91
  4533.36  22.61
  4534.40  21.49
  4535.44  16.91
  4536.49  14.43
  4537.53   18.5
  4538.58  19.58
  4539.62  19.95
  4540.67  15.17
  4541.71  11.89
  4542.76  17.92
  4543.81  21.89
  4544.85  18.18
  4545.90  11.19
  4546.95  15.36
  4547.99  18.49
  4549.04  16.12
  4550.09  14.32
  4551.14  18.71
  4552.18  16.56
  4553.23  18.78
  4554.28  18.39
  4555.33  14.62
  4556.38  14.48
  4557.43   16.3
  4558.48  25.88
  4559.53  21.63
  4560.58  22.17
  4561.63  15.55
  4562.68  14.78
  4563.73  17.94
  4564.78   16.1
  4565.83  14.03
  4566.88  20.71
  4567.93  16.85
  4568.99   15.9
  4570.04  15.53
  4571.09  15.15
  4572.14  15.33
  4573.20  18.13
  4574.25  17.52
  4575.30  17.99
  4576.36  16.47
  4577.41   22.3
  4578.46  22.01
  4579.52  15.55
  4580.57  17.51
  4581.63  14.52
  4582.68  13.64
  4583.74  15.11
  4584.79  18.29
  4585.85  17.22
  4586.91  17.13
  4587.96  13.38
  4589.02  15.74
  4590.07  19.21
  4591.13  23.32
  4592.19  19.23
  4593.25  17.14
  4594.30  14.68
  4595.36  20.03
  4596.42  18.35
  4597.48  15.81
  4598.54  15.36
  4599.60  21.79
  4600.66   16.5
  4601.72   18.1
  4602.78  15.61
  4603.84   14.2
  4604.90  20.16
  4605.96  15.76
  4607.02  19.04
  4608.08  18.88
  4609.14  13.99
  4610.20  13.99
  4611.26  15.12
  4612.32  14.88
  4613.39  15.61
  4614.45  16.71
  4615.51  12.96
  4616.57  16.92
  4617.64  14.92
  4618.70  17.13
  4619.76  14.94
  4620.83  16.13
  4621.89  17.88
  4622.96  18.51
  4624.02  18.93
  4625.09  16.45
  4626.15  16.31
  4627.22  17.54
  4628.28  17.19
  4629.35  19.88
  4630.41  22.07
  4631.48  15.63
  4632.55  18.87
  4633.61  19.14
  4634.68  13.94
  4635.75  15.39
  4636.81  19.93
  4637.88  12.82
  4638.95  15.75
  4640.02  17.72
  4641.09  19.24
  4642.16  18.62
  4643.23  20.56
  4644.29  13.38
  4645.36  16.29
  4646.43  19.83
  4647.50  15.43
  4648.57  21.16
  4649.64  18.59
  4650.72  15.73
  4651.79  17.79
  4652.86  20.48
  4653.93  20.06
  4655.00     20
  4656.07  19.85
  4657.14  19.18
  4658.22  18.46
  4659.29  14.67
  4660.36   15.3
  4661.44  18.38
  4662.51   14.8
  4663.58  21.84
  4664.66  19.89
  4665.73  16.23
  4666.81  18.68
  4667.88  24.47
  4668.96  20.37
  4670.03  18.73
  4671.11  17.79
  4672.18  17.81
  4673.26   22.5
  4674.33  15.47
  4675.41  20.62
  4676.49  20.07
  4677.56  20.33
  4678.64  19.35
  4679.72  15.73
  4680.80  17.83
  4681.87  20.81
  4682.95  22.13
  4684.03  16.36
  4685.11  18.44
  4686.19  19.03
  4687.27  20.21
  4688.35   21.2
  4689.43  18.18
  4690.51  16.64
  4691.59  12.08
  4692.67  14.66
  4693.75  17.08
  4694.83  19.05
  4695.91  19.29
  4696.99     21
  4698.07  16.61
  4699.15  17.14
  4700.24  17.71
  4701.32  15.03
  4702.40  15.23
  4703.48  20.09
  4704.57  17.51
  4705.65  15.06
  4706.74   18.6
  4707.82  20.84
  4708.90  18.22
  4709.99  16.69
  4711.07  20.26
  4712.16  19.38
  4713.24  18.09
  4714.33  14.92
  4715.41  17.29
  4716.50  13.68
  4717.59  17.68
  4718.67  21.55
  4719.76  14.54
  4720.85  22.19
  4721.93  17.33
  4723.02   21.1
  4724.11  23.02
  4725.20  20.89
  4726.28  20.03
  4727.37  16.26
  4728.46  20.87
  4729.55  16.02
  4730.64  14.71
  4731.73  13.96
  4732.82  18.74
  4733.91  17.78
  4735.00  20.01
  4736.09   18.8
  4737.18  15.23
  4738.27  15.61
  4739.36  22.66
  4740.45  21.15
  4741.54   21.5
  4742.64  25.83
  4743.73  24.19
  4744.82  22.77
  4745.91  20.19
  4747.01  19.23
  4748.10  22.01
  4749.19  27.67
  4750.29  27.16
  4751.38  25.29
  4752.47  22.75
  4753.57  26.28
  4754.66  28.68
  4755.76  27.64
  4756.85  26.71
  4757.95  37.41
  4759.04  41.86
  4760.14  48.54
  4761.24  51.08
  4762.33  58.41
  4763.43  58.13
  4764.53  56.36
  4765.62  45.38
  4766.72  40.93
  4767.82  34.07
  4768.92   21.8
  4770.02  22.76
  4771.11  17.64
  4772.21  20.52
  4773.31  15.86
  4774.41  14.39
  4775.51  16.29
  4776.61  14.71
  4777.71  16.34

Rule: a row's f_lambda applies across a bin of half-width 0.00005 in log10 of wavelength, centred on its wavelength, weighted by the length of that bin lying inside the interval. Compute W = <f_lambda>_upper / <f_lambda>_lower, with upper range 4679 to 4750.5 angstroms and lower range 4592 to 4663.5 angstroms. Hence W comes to 1.1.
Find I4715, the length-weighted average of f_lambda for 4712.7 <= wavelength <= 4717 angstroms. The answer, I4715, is 16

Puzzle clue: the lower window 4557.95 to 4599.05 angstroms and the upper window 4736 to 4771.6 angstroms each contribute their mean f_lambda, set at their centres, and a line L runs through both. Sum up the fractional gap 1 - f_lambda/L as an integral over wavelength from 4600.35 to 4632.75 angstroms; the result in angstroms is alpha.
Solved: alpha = 5.6 angstroms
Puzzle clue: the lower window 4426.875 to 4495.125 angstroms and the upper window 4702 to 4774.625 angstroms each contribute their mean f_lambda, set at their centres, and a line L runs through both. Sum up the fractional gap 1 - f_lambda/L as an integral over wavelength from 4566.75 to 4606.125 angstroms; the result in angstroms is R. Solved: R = 6.5 angstroms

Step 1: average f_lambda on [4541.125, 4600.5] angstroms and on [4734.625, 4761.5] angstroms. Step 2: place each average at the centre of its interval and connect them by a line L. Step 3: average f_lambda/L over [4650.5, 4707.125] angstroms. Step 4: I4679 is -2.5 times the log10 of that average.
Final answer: 0.23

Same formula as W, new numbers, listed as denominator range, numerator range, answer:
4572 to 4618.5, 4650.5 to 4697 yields 1.10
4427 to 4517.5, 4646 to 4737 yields 1.02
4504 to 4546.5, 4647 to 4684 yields 1.06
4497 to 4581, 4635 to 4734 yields 1.02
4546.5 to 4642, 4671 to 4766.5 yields 1.30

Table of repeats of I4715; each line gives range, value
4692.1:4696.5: 17.5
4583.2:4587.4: 16.9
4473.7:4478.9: 19.4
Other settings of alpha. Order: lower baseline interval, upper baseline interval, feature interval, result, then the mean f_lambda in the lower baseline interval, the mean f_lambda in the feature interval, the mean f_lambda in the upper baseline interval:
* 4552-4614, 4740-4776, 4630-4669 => 7.1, 17.2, 18.1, 30.1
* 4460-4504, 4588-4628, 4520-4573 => 0.3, 18.4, 17.5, 16.9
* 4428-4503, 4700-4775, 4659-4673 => 2.4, 18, 18.5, 23.8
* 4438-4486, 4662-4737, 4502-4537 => -0.5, 17.6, 18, 18.3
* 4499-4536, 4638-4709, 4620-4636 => 0.6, 18.1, 17.6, 18.3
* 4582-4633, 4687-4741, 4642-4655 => -0.6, 17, 18.2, 18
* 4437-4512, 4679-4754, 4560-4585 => 1.8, 17.9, 17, 19.1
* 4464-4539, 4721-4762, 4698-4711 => 3.1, 18.3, 17.5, 24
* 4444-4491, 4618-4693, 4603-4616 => 1.5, 18.1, 15.9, 18.1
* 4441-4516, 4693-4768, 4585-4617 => 6.0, 18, 16.9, 23.7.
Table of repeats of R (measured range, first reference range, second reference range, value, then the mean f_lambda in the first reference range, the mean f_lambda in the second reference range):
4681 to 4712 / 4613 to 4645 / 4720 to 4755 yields 2.14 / 17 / 20.8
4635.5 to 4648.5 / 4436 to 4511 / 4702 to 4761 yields 1.92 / 17.9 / 21.5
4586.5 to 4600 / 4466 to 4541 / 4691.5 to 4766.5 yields 1.71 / 18.4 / 23.2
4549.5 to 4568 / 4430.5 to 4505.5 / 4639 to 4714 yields 0.49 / 18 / 18.3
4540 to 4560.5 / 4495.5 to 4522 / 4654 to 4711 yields 0.96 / 18.1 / 18.4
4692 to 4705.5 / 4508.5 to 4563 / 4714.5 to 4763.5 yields 3.25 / 17.9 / 24.2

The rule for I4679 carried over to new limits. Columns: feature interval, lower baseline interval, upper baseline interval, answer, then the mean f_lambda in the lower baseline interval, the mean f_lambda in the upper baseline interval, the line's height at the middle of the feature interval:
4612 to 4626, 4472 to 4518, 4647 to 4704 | 0.14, 18.7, 18.4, 18.5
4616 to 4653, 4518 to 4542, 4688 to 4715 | 0.02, 18.1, 17.6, 17.8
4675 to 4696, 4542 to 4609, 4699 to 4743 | -0.02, 17.3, 18.3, 18.1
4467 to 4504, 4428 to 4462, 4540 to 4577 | -0.10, 17.4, 17.1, 17.3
